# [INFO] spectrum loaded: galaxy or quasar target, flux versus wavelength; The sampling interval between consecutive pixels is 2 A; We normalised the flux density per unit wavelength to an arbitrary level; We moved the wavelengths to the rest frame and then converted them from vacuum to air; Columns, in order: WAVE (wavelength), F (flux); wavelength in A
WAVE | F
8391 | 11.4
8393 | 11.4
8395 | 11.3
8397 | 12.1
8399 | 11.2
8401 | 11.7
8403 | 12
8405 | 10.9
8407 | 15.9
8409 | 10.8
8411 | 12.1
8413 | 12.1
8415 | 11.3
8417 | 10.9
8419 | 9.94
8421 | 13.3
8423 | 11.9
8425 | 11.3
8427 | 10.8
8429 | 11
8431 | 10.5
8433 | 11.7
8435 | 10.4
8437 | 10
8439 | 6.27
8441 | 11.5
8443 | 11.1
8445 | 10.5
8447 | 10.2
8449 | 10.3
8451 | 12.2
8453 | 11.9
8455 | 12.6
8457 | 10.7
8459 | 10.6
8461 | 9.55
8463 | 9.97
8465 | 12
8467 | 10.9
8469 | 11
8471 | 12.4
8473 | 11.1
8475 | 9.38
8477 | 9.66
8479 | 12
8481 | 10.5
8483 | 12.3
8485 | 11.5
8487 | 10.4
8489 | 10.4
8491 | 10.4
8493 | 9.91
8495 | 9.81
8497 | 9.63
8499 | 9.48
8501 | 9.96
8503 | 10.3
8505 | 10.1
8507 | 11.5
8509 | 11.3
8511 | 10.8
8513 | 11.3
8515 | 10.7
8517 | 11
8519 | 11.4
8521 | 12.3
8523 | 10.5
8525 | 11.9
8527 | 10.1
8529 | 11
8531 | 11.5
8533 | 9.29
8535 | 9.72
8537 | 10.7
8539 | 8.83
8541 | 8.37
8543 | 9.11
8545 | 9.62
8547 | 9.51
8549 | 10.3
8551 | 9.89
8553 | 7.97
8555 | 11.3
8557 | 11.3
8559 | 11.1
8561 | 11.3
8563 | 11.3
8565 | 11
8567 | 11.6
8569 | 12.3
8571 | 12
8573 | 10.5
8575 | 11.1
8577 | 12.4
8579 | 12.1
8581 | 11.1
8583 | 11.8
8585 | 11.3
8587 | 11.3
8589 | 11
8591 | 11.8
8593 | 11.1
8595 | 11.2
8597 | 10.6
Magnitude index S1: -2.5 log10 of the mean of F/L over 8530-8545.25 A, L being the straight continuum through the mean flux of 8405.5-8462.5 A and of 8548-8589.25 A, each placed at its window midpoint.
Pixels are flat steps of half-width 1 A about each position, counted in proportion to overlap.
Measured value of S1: 0.16 mag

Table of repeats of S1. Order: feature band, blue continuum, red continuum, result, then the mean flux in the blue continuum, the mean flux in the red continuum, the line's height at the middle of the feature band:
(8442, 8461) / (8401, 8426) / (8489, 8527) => 0.033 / 11.9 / 10.7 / 11.4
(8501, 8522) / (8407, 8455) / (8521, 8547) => -0.070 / 11.1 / 10.1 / 10.3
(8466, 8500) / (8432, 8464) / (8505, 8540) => 0.005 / 10.6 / 10.8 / 10.7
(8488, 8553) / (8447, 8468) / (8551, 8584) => 0.085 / 11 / 11.2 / 11.1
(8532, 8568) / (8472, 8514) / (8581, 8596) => 0.093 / 10.6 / 11.3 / 11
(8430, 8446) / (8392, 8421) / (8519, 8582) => 0.127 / 11.7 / 10.7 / 11.5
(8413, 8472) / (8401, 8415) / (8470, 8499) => 0.052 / 12.2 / 10.6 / 11.5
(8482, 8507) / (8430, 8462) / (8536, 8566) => -0.001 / 10.6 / 10.1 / 10.4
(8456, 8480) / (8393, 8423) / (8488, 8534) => 0.035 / 11.8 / 10.6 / 11.1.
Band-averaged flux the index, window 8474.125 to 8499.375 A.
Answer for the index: 10.4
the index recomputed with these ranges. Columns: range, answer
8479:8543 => 10.5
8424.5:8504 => 10.6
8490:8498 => 9.94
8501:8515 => 10.8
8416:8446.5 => 10.7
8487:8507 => 10.1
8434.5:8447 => 9.96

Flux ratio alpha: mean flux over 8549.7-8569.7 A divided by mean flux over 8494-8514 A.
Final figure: 1.04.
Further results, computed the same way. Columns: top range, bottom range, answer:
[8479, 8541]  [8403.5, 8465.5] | 0.95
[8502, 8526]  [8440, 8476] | 1.01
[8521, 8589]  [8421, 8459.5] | 0.99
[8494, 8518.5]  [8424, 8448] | 1.01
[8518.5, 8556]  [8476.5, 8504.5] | 0.97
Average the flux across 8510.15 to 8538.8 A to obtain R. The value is 10.8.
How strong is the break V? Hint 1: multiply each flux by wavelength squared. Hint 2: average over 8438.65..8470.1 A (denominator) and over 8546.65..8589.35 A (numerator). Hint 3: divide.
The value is 1.05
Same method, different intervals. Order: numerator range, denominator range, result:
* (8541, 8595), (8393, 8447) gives 1.01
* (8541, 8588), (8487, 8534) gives 1.04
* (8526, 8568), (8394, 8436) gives 0.91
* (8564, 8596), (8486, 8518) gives 1.12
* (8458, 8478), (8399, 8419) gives 0.91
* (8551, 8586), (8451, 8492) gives 1.04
